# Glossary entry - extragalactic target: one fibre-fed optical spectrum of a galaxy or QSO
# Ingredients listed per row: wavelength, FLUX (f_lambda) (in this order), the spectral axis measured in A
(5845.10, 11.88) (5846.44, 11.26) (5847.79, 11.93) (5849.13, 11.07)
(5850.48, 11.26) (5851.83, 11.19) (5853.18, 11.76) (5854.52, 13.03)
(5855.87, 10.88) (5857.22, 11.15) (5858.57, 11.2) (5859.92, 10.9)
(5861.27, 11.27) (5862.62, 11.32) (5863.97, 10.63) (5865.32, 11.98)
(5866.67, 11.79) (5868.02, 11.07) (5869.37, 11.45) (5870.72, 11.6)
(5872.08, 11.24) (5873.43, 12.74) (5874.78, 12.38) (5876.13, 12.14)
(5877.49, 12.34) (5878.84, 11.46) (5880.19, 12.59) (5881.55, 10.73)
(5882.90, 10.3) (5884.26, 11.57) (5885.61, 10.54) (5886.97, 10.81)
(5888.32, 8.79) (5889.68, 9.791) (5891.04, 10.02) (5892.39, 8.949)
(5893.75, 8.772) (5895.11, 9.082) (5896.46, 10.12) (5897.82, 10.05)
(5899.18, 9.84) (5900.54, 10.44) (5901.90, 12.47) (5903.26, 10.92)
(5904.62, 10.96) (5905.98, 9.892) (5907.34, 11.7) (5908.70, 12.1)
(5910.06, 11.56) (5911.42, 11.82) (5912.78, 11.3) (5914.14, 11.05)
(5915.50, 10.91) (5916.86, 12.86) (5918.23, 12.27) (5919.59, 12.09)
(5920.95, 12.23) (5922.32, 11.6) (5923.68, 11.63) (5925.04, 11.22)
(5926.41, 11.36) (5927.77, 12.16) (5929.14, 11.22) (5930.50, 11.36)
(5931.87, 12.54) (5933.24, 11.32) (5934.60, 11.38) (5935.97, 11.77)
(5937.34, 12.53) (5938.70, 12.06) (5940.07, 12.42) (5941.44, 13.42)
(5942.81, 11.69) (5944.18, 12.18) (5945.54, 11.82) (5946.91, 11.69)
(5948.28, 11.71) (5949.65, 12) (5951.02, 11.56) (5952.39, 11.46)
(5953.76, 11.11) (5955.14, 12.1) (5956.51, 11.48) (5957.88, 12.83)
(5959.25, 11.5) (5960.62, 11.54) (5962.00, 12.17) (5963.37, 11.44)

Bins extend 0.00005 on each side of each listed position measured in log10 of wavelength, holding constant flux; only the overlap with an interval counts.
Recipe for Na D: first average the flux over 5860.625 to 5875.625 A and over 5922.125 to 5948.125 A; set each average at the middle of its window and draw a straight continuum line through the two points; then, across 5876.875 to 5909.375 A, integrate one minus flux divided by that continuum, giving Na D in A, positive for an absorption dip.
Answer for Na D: 3.1 A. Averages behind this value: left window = 11.6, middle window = 10.6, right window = 11.9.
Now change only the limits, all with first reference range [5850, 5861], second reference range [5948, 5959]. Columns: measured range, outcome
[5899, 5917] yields 0.5 A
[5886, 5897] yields 1.9 A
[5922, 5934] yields 0.1 A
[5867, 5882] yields -0.4 A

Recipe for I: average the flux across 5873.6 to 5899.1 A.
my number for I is 10.6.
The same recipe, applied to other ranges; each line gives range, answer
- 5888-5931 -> 11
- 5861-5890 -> 11.3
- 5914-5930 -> 11.7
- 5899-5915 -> 11.2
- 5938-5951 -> 12.1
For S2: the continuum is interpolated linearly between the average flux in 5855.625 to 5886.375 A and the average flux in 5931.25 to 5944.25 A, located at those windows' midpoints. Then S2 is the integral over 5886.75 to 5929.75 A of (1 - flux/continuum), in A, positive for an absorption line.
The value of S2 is 3.2 A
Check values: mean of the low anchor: 11.5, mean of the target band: 10.9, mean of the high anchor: 12.1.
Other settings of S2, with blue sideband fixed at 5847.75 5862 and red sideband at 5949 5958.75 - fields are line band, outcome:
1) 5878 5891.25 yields 0.93 A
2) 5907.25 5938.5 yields -0.22 A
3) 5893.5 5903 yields 1.12 A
